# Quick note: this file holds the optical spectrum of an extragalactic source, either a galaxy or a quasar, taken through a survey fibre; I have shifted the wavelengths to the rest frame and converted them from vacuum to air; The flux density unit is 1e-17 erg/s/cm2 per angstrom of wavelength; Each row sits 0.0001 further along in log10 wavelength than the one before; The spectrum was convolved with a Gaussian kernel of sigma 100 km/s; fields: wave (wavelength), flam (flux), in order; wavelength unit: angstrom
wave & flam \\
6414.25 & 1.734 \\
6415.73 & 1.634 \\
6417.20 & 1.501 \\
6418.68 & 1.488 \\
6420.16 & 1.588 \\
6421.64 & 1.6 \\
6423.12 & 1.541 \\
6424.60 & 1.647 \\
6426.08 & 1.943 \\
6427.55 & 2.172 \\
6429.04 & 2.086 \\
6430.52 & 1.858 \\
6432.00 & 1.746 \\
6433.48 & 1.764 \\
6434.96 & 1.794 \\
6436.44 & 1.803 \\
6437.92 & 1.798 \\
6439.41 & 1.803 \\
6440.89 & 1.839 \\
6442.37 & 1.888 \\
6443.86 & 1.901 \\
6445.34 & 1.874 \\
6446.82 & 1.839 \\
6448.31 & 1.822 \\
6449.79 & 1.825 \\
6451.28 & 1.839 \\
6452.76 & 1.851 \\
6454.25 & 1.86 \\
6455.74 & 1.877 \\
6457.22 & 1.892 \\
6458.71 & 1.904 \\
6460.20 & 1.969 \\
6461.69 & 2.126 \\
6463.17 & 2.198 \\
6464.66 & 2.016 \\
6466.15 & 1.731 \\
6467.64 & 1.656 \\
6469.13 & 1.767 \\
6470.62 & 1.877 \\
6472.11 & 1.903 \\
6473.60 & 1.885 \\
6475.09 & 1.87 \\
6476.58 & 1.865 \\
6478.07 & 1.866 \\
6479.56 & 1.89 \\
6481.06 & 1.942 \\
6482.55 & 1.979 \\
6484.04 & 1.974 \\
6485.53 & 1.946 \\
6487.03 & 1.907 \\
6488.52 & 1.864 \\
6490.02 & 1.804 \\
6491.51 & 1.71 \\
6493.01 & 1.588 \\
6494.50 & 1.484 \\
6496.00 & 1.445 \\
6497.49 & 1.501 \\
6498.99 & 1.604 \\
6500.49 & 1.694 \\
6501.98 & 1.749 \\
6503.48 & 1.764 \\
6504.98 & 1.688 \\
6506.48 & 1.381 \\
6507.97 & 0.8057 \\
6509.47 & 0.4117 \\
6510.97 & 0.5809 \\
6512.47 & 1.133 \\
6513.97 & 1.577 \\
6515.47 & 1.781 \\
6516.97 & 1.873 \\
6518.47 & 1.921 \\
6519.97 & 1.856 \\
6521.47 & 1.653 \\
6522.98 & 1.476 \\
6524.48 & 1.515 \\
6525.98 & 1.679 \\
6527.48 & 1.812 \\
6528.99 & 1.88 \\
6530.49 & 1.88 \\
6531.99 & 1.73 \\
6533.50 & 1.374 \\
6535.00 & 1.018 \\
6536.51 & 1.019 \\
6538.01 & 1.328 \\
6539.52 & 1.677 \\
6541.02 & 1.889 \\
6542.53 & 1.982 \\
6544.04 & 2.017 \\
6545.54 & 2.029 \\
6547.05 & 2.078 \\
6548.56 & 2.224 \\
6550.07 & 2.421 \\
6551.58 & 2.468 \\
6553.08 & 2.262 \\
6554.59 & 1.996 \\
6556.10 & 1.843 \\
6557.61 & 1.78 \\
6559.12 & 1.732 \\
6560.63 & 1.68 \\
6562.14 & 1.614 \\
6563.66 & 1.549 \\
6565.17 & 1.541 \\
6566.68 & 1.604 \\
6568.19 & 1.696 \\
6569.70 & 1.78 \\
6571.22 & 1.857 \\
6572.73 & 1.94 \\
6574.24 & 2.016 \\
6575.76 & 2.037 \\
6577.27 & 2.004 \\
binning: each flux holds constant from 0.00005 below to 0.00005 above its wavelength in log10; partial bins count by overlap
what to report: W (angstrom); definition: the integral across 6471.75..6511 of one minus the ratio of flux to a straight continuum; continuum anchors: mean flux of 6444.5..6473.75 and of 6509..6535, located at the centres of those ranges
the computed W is 1.48 angstrom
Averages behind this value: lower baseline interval 1.89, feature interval 1.65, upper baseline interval 1.53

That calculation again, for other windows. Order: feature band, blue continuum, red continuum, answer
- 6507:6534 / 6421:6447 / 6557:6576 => 4.2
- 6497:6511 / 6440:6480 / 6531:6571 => 3.7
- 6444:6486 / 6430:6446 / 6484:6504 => -3.0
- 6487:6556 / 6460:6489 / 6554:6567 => 4.9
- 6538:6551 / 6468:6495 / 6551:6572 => -1.3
